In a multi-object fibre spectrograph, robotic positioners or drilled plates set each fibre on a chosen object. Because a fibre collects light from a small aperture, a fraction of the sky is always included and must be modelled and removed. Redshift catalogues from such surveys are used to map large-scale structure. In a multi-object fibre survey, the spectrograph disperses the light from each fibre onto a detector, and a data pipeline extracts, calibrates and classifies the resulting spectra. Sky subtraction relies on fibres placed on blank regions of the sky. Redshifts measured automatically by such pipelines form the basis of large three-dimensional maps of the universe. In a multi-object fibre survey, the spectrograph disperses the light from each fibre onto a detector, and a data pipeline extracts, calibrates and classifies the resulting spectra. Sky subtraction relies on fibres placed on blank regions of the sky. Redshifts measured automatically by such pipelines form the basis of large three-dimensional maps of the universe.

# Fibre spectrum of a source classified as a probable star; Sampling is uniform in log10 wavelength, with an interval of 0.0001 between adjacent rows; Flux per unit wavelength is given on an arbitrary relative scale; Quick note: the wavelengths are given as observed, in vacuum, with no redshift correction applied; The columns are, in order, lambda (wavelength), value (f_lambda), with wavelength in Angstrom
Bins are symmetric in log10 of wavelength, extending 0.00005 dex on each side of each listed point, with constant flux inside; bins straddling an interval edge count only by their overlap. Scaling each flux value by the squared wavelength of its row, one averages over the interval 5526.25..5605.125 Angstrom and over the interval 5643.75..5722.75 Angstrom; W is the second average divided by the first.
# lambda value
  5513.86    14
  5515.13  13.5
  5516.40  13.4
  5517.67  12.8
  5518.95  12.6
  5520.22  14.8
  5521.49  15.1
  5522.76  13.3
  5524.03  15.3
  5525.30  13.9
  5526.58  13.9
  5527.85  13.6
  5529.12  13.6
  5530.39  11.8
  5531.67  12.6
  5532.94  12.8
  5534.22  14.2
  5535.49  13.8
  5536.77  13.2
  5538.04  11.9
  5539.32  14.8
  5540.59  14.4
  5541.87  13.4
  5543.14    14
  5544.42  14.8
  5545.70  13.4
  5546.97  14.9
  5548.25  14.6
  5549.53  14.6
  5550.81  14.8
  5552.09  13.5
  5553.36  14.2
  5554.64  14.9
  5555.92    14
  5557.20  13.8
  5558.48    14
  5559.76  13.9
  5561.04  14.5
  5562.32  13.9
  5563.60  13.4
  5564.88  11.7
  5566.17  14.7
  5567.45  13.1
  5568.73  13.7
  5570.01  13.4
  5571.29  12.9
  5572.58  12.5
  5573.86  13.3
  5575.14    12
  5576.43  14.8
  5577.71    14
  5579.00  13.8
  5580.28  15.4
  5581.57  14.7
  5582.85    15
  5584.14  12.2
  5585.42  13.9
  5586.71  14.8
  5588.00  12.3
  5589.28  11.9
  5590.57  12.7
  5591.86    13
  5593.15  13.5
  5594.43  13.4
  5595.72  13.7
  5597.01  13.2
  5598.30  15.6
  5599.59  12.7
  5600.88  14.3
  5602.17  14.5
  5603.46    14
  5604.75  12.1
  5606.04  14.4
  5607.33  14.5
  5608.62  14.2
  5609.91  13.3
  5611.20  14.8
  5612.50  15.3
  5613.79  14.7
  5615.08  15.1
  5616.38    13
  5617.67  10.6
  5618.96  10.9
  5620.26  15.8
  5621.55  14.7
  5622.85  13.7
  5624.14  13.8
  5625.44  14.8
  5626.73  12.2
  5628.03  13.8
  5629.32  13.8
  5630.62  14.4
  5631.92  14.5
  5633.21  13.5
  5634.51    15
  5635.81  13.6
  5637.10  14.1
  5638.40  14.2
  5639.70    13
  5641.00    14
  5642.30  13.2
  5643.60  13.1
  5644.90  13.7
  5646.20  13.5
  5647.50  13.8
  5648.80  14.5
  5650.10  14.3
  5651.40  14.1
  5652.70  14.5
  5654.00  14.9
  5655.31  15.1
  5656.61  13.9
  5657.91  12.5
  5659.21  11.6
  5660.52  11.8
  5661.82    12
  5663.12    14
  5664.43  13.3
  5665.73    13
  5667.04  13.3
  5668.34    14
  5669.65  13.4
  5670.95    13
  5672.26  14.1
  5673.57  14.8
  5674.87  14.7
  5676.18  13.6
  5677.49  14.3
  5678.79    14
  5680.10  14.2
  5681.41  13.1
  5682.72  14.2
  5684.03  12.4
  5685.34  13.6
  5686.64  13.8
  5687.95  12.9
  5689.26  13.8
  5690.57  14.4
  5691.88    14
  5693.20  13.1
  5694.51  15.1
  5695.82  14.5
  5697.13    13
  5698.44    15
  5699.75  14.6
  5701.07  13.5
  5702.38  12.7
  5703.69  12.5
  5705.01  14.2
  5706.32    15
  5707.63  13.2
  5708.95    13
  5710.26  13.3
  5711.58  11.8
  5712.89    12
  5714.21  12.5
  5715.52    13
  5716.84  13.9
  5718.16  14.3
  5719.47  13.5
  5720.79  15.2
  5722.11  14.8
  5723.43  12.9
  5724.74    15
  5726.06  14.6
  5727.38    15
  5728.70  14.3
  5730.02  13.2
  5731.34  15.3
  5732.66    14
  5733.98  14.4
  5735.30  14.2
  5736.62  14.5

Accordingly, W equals 1.0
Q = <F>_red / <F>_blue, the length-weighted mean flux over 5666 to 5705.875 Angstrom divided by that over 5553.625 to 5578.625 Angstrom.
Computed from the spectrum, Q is 1.0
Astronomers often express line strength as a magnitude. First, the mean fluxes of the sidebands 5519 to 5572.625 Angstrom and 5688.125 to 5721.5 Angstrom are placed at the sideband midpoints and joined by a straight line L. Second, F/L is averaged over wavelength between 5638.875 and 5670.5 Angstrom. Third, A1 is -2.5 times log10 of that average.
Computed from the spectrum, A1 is 0.01 mag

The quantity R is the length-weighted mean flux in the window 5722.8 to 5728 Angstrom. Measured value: 14.4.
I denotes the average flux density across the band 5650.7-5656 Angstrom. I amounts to 14.6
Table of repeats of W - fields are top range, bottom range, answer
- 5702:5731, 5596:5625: 1.02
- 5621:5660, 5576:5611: 1.02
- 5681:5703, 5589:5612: 1.04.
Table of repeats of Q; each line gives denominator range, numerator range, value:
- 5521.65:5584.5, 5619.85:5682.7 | 1.00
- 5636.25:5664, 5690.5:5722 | 1.00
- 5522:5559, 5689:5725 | 0.99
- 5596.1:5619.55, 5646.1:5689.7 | 0.99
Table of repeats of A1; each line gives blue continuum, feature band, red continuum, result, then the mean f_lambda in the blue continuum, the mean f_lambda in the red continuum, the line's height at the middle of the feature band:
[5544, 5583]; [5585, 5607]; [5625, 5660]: 0.027 mag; 13.9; 13.8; 13.9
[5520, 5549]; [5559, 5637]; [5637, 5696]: 0.003 mag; 13.8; 13.7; 13.8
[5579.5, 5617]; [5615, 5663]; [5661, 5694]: 0.009 mag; 13.9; 13.6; 13.7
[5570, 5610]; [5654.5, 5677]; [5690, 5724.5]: 0.018 mag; 13.6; 13.7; 13.7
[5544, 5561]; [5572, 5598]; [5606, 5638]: 0.045 mag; 14.3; 13.9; 14.1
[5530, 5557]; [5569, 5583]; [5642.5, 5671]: 0.000 mag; 13.9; 13.5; 13.8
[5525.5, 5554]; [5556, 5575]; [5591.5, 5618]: 0.027 mag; 13.8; 13.9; 13.8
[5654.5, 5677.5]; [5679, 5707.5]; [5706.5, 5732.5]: -0.014 mag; 13.4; 13.8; 13.6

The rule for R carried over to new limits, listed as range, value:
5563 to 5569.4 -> 13.3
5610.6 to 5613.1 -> 15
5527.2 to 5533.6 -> 12.9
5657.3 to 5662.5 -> 12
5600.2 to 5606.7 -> 13.9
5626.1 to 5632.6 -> 13.7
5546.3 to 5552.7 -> 14.5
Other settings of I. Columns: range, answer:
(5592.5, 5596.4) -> 13.5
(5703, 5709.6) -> 13.6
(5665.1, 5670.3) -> 13.4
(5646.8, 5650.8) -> 14.2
